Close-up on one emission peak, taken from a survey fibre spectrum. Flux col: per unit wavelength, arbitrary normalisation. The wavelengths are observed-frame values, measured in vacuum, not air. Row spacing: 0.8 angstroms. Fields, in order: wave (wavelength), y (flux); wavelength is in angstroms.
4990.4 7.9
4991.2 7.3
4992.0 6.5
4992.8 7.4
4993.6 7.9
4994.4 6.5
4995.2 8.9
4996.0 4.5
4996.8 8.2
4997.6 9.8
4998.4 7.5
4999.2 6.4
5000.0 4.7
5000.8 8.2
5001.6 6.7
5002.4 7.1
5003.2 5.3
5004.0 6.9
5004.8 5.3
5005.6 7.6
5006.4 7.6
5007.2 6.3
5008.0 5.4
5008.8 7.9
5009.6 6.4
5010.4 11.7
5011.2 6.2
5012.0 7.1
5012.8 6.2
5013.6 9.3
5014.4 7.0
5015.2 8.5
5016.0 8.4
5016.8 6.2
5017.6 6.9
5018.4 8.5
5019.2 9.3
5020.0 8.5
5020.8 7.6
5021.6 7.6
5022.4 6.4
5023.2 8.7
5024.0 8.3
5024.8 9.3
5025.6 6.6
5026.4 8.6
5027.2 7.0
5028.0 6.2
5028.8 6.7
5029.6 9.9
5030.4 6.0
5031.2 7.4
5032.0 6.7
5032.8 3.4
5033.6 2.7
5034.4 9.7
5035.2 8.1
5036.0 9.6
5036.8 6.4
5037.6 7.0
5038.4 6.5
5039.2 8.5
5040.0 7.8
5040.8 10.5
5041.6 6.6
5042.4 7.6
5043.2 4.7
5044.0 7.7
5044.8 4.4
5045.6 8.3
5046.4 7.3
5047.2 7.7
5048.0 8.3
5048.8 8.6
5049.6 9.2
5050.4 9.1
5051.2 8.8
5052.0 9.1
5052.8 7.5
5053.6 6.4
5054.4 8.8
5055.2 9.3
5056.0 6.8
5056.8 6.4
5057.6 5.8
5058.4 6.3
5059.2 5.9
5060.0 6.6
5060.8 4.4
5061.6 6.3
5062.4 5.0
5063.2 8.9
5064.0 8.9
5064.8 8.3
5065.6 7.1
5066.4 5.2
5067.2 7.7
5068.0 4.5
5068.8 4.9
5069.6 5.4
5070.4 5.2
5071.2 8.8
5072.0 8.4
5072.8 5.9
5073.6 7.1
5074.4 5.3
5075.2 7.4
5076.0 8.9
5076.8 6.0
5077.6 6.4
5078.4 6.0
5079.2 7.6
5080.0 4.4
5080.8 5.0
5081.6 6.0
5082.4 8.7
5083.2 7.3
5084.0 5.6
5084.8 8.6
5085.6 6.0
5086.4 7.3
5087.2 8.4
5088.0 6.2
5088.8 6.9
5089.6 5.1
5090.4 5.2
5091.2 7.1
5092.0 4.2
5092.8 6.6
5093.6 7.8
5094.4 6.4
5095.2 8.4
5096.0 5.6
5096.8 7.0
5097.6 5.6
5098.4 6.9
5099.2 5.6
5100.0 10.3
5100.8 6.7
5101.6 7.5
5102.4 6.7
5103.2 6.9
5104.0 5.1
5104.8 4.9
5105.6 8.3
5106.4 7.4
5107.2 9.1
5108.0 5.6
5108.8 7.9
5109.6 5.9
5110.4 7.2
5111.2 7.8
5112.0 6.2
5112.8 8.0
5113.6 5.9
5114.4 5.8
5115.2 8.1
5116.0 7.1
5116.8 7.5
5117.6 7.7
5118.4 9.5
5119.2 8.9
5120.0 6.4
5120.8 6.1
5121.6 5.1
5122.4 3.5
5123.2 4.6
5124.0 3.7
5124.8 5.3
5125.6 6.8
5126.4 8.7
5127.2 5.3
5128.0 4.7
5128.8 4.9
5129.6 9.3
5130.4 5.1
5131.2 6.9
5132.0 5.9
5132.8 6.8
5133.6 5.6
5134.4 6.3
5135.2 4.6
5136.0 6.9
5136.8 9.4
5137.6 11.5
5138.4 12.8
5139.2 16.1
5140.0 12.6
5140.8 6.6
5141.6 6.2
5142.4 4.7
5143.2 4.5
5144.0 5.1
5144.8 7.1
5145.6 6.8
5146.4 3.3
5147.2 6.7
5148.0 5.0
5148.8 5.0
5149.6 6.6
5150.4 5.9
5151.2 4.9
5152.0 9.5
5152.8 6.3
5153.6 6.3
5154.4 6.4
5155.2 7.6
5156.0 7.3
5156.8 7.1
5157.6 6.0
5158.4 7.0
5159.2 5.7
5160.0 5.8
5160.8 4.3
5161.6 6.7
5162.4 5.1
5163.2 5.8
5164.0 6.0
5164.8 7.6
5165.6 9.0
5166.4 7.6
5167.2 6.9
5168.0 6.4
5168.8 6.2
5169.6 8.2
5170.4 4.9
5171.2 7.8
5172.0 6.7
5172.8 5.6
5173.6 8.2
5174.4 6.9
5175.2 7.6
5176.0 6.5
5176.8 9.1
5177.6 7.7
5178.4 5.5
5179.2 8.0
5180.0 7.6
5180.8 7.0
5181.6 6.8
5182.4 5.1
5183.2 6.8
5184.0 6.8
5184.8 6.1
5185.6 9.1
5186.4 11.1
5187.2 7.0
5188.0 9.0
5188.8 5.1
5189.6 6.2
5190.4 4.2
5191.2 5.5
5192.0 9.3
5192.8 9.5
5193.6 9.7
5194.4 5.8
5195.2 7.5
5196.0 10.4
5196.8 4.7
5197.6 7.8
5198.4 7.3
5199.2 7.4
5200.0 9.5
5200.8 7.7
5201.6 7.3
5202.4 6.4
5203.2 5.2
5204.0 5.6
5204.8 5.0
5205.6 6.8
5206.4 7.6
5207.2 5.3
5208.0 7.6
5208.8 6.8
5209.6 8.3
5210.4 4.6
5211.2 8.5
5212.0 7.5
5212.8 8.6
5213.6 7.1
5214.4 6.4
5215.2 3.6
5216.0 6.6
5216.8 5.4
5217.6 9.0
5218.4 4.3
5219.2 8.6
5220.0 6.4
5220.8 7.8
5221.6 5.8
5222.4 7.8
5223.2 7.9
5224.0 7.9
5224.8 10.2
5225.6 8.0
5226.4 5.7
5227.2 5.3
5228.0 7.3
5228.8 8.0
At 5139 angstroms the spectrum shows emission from H-gamma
